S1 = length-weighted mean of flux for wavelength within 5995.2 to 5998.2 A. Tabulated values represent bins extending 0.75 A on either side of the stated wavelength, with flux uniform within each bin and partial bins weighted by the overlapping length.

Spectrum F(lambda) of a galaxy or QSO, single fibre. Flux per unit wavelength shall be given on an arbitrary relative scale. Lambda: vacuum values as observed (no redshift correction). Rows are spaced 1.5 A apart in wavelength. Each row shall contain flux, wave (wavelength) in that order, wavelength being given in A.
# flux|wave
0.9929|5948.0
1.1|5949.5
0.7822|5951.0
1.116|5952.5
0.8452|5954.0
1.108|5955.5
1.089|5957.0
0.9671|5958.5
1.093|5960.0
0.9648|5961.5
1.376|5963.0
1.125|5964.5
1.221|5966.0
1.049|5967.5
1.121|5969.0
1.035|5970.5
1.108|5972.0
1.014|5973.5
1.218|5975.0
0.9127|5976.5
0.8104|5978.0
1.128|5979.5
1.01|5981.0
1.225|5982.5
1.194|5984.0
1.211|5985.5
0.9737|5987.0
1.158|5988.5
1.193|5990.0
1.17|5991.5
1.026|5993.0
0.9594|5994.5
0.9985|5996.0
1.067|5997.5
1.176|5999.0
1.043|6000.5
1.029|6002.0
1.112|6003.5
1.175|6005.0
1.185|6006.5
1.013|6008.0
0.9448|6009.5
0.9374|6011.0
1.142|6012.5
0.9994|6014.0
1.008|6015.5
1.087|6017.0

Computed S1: 1.03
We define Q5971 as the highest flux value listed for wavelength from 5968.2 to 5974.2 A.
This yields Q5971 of 1.121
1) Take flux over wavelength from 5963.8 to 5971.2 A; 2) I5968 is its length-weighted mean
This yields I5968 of 1.11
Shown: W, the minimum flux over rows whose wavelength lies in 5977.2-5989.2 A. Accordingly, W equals 0.8104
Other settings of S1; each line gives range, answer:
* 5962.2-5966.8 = 1.24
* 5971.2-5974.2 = 1.06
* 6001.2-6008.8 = 1.1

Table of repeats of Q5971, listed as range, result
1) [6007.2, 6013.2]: 1.142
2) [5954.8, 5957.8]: 1.108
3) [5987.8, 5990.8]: 1.193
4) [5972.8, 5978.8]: 1.218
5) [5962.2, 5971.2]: 1.376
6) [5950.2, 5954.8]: 1.116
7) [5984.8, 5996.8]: 1.211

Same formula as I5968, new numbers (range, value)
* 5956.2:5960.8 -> 1.05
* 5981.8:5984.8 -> 1.21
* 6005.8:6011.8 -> 1.02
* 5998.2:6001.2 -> 1.11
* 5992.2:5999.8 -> 1.05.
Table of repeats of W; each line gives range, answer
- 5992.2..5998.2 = 0.9594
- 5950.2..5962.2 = 0.7822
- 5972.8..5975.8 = 1.014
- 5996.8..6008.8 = 1.013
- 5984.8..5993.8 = 0.9737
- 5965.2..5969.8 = 1.049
